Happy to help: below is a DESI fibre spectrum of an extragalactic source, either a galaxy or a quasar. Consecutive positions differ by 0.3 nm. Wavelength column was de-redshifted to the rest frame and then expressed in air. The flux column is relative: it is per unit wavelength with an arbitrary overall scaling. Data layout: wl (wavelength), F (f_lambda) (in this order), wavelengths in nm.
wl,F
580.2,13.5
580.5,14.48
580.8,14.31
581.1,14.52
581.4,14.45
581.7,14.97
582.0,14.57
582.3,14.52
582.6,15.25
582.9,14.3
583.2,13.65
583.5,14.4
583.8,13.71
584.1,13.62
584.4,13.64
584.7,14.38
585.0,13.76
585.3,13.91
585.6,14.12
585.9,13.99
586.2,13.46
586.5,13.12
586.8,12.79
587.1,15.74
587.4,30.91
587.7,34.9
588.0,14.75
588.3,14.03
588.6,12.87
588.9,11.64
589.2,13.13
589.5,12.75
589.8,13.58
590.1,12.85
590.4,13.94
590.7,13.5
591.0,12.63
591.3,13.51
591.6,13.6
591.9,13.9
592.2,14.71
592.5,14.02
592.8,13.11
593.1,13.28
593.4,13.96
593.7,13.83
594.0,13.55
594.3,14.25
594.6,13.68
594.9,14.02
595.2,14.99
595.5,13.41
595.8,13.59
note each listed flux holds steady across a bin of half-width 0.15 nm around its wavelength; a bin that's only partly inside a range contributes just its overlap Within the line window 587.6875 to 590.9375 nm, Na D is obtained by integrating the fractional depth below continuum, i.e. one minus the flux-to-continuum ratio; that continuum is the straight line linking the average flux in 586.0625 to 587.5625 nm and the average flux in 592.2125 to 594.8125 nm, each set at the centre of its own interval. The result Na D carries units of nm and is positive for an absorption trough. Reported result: 0.35 nm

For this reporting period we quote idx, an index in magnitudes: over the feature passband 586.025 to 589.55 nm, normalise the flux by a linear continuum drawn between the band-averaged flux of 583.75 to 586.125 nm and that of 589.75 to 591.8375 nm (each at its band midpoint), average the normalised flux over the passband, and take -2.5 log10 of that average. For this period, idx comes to -0.224 mag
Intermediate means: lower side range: 13.9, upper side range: 13.4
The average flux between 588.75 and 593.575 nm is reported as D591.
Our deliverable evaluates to 13.4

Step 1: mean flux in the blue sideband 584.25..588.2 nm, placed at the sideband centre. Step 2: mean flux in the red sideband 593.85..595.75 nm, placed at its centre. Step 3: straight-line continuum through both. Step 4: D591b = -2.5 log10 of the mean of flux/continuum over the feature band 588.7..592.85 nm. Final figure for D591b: 0.15 mag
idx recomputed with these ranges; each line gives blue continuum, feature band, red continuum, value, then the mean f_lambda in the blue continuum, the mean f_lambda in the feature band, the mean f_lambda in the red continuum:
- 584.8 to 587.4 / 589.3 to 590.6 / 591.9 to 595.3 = 0.09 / 14.9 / 13.3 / 13.9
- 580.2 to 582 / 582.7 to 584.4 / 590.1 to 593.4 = 0.02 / 14.5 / 13.9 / 13.6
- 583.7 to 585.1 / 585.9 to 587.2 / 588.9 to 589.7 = -0.03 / 13.8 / 13.7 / 12.7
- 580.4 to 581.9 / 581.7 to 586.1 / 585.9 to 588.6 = 0.14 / 14.5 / 14.2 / 18.1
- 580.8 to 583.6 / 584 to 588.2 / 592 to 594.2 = -0.17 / 14.5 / 16.7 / 13.8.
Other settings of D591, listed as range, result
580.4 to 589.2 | 15.3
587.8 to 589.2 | 14.1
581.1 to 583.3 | 14.5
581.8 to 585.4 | 14.2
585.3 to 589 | 16.8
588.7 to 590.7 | 13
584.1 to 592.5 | 15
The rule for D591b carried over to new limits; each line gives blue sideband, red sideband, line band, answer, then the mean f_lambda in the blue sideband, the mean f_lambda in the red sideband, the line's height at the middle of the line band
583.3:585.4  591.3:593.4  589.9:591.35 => 0.041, 13.9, 13.8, 13.8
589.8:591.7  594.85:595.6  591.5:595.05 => 0.000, 13.4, 14.2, 13.8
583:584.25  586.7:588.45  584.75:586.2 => 0.220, 13.9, 20.7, 17.1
